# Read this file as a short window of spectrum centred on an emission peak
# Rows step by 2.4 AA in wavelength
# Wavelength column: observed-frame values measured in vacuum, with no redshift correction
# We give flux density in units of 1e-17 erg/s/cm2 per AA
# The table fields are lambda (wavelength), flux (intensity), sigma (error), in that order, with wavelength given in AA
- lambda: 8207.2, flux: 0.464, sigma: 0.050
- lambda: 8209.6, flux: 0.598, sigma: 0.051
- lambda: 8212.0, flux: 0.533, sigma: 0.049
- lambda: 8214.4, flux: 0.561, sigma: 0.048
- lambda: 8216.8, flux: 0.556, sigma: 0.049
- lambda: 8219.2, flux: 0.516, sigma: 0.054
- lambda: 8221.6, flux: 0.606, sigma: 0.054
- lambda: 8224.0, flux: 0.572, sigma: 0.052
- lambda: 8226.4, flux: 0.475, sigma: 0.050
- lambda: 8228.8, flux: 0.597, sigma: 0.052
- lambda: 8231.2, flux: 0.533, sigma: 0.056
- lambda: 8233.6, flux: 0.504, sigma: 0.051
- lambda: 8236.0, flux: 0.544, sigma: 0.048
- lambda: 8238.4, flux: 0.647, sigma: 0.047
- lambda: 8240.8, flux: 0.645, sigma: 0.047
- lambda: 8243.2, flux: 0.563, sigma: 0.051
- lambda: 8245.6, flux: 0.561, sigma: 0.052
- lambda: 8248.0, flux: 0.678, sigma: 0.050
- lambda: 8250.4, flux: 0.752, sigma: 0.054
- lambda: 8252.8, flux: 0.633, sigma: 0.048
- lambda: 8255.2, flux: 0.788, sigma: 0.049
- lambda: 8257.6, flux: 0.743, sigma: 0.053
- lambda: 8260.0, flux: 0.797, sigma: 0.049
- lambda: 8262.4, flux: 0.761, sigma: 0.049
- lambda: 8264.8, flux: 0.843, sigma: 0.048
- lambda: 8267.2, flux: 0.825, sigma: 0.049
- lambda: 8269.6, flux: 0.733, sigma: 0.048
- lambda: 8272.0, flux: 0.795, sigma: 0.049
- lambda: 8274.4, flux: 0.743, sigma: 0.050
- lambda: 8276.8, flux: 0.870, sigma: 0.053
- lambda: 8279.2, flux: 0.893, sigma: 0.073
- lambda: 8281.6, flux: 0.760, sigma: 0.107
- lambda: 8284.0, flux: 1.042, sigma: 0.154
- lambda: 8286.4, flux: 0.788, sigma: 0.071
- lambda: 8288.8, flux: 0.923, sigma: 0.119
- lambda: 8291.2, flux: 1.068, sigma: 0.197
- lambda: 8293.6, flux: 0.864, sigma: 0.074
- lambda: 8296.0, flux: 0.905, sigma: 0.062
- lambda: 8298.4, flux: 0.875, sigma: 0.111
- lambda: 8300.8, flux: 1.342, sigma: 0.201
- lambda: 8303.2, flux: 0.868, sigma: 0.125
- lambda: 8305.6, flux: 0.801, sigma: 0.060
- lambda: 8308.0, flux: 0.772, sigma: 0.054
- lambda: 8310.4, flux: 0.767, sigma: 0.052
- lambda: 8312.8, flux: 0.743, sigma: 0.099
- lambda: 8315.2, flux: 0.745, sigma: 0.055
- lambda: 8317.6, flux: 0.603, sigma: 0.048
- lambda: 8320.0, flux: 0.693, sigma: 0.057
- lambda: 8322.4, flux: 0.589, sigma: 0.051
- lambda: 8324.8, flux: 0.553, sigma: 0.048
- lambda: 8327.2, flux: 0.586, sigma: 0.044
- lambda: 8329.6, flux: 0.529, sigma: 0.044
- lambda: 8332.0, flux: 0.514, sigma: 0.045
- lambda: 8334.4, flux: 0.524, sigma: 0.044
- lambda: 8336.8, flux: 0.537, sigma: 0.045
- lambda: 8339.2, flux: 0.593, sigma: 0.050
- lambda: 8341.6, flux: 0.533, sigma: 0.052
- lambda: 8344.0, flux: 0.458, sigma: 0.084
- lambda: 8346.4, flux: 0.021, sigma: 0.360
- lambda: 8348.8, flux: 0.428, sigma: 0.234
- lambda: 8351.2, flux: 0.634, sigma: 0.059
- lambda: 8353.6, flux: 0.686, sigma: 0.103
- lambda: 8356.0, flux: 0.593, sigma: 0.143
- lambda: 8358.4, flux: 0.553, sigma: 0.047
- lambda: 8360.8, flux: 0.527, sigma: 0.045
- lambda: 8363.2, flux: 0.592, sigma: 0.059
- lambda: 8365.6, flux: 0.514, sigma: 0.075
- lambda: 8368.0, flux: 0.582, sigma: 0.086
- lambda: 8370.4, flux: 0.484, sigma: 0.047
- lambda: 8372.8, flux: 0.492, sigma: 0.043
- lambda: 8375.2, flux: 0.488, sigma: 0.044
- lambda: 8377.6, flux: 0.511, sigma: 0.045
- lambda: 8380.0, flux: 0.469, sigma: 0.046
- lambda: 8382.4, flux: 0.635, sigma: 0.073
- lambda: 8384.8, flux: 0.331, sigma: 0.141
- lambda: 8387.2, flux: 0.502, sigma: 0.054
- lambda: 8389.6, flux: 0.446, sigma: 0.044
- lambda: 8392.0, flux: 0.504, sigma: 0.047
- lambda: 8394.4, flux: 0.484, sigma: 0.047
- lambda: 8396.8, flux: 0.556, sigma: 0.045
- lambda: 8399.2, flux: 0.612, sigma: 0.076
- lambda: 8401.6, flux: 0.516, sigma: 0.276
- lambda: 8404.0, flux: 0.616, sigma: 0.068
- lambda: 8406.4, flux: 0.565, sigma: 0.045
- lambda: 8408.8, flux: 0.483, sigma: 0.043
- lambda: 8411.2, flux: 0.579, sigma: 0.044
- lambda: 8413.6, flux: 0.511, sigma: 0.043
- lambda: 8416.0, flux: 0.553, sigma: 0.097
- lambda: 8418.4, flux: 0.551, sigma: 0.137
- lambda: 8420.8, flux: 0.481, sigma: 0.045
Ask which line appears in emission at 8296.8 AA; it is Mg II 2798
